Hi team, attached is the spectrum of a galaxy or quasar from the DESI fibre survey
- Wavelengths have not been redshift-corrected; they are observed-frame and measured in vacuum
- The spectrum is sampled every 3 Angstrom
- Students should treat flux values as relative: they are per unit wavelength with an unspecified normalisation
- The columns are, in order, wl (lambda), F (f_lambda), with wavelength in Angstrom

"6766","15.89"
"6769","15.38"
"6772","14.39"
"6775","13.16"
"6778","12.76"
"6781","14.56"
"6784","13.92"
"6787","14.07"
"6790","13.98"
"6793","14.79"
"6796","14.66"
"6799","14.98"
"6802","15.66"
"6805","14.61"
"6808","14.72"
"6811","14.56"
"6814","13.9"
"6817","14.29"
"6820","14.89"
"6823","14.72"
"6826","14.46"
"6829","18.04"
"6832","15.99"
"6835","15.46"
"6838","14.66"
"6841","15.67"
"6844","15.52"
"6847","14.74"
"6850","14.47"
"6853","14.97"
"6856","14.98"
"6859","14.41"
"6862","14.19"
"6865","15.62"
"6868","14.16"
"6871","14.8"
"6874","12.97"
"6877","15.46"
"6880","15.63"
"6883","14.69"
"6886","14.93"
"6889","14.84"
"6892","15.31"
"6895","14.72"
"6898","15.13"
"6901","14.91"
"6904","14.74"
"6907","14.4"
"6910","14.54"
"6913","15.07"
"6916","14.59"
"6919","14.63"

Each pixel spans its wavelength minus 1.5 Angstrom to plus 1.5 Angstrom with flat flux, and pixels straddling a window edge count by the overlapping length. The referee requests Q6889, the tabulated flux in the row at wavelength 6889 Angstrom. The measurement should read 14.84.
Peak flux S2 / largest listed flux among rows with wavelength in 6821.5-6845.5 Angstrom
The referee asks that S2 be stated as 18.04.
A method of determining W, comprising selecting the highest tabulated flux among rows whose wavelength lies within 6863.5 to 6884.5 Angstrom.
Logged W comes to 15.63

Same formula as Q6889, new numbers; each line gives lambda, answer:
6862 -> 14.19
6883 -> 14.69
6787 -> 14.07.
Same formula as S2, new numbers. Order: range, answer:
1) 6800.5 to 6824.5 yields 15.66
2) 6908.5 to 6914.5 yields 15.07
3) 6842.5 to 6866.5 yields 15.62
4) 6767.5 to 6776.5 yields 15.38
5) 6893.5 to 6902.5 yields 15.13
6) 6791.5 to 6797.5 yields 14.79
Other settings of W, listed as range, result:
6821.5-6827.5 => 14.72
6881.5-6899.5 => 15.31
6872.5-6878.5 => 15.46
